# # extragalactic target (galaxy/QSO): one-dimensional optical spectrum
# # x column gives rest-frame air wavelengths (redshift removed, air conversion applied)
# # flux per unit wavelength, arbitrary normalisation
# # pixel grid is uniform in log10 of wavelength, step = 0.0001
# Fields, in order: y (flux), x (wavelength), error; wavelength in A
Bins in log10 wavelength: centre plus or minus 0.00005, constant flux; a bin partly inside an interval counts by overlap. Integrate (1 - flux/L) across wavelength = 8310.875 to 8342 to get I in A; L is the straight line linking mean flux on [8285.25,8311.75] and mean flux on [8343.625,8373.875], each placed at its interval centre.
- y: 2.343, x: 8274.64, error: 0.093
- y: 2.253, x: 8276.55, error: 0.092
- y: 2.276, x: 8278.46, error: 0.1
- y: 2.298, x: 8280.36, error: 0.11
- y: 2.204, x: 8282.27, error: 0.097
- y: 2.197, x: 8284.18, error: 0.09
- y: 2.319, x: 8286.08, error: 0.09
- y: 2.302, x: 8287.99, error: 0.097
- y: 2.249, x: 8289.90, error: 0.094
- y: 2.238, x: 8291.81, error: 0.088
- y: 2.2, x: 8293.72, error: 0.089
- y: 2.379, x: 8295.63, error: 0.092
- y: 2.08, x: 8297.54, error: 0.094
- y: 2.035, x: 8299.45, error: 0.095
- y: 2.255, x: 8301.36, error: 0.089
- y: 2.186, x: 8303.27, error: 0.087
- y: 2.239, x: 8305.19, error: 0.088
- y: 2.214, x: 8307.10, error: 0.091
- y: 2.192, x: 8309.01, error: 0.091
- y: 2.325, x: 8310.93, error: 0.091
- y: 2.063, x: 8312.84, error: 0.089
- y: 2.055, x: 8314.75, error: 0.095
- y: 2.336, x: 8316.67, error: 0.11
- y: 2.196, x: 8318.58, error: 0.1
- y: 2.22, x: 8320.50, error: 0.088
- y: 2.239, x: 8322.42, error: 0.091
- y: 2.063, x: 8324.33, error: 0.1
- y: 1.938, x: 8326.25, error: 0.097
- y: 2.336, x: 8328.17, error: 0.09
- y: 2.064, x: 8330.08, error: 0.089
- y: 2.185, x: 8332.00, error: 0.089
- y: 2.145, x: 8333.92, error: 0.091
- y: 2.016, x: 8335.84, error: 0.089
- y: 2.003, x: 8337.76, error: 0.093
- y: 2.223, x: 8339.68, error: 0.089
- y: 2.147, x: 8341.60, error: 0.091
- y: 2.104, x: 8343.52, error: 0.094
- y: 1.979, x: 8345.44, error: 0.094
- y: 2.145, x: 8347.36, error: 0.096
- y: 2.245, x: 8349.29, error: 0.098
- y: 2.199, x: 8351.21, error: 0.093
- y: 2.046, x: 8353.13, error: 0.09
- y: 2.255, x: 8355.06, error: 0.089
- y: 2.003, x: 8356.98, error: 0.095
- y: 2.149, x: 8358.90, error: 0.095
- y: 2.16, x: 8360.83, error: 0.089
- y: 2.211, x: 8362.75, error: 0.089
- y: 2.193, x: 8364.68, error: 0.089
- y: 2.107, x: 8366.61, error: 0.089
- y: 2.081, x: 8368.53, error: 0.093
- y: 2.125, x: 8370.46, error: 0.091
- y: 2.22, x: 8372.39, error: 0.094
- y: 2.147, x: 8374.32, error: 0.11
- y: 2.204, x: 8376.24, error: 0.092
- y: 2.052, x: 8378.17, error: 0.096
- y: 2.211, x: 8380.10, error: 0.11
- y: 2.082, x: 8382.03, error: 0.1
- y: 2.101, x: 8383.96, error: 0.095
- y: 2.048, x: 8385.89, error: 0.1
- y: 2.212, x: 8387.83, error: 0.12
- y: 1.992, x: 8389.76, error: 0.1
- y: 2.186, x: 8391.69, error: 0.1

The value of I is 0.6 A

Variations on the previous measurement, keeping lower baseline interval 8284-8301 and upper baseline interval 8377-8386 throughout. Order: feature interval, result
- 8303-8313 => -0.1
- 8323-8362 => 0.6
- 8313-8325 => 0.1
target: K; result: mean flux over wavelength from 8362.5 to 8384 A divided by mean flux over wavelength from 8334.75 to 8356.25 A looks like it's 1.0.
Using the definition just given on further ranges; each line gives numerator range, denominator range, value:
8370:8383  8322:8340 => 1.02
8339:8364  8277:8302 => 0.96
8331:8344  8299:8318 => 0.96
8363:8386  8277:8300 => 0.96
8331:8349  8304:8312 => 0.94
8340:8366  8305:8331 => 0.98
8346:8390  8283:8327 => 0.97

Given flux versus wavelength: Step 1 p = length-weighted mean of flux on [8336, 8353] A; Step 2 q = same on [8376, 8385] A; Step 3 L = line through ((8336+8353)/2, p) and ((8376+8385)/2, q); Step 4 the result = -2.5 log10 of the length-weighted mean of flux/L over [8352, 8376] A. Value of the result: -0.01 mag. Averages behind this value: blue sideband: 2.12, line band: 2.14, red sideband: 2.12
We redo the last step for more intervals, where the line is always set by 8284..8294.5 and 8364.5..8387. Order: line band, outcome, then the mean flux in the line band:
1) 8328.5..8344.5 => 0.03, 2.12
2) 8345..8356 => 0.01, 2.15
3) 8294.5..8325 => 0.02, 2.19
